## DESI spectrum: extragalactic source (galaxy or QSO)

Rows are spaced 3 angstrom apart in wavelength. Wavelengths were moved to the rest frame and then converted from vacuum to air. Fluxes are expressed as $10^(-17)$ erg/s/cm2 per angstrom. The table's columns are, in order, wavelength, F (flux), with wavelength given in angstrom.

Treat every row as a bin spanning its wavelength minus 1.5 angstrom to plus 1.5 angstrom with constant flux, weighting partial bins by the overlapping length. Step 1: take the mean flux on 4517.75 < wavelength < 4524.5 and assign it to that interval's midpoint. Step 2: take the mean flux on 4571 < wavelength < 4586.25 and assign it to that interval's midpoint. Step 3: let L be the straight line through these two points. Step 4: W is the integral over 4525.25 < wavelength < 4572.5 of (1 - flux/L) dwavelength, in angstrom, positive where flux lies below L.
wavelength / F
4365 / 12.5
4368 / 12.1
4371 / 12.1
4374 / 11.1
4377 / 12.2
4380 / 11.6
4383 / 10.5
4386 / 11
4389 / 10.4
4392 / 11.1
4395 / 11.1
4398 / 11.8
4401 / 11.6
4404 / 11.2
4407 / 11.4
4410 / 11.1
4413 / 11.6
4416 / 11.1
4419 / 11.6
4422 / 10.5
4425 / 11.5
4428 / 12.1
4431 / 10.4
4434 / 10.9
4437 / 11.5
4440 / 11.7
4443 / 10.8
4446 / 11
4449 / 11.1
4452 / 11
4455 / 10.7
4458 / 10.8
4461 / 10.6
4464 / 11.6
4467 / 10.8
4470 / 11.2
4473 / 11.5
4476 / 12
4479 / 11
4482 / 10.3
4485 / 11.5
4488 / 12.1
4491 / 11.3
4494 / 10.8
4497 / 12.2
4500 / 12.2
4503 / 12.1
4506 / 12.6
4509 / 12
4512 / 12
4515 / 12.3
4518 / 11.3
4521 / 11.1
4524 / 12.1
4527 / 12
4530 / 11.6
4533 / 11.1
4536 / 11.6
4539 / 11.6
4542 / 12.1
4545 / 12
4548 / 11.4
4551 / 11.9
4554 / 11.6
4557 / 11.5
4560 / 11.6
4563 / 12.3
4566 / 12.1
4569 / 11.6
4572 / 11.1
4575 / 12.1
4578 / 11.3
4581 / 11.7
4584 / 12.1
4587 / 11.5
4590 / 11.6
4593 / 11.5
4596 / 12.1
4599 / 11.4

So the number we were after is -0.63 angstrom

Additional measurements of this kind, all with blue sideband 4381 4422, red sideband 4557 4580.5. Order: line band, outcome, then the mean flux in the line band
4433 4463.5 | 0.79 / 11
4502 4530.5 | -0.93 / 11.9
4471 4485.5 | 0.23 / 11.2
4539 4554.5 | -0.20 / 11.8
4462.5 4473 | 0.13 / 11.2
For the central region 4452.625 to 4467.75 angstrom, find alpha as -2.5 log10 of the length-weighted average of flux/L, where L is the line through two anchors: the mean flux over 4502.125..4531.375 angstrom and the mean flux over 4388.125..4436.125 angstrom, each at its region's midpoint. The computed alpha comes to 0.06 mag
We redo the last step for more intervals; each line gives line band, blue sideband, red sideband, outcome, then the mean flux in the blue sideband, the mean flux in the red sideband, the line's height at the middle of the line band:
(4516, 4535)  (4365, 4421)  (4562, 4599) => 0.01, 11.4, 11.7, 11.6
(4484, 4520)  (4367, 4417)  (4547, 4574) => -0.03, 11.3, 11.7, 11.6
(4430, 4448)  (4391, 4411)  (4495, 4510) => 0.06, 11.3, 12.2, 11.7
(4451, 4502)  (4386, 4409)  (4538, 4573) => 0.02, 11.2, 11.7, 11.5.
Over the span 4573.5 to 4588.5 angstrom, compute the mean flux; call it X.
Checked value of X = 11.7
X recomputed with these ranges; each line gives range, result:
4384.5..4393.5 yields 10.8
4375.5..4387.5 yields 11.3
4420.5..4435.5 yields 11.1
